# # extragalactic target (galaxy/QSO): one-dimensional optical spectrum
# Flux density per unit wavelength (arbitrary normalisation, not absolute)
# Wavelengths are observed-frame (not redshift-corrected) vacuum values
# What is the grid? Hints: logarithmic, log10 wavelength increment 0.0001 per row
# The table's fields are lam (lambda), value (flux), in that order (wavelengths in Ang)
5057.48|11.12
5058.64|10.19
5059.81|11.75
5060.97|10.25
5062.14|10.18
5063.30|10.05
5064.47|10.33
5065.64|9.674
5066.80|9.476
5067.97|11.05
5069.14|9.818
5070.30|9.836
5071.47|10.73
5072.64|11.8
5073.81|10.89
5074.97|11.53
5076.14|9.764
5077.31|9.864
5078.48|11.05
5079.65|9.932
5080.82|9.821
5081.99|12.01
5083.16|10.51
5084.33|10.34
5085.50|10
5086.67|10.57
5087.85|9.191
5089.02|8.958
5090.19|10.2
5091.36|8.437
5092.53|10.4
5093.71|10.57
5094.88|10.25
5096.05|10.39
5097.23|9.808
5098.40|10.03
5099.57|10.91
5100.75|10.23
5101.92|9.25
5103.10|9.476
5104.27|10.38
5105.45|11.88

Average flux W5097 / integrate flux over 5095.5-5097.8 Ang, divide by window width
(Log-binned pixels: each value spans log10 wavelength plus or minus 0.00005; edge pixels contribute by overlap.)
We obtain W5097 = 10.1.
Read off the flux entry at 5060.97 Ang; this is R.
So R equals 10.25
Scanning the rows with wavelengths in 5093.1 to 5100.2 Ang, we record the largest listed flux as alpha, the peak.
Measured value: 10.91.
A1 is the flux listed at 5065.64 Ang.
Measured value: 9.674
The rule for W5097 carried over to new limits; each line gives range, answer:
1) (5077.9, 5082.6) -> 10.7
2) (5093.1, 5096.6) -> 10.4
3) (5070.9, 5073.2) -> 11.3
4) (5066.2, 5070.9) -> 10.1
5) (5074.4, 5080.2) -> 10.4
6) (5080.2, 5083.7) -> 10.8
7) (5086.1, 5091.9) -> 9.47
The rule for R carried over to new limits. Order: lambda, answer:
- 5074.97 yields 11.53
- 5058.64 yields 10.19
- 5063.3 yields 10.05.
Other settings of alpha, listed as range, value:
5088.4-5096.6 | 10.57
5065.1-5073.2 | 11.8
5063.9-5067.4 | 10.33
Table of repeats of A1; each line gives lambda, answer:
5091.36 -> 8.437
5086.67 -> 10.57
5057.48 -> 11.12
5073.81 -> 10.89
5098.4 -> 10.03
